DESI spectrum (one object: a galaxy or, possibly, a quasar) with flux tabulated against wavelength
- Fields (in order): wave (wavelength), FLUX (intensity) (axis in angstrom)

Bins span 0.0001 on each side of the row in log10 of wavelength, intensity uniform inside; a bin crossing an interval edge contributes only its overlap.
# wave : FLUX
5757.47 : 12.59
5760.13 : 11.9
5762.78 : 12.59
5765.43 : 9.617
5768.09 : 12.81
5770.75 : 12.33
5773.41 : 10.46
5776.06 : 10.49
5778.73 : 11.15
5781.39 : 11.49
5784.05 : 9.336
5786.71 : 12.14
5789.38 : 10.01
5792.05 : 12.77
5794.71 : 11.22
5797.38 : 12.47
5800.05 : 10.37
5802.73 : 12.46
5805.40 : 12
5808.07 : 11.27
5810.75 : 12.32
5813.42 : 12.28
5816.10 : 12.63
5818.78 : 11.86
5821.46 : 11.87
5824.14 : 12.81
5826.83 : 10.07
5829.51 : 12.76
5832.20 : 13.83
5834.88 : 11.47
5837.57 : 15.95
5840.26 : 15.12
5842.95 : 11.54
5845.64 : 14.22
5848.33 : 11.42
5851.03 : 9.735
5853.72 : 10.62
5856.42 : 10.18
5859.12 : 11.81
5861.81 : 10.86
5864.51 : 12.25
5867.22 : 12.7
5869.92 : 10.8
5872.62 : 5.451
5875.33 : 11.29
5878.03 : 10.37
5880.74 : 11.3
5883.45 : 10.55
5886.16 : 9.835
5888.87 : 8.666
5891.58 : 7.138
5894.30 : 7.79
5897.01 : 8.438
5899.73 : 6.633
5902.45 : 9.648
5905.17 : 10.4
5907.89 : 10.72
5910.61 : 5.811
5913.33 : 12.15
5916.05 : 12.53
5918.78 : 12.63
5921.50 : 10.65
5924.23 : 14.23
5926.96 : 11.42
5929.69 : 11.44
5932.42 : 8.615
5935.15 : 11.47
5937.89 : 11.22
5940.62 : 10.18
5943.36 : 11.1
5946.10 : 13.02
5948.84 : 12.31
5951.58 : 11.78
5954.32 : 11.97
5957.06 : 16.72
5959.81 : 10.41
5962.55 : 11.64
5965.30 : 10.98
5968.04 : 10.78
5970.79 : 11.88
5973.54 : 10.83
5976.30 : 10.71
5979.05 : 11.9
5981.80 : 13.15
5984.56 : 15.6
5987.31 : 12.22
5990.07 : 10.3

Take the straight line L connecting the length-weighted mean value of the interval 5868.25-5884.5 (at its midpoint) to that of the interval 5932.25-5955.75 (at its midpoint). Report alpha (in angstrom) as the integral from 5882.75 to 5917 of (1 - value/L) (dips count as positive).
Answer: 4.3 angstrom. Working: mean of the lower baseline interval 10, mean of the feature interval 9.19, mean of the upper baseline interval 11.4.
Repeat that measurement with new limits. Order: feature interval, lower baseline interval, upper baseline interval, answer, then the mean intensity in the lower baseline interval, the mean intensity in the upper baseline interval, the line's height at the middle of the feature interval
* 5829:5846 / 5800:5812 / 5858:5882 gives -3.4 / 11.8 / 10.7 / 11.3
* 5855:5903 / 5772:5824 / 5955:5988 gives 8.5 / 11.5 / 12.2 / 11.9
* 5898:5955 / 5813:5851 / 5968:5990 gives 6.3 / 12.6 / 12.1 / 12.3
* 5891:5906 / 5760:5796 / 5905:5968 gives 4.1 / 11.3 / 11.5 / 11.4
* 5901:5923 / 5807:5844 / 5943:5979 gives 2.8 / 12.6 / 11.9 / 12.1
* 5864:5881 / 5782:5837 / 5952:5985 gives 2.1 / 11.9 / 12.1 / 12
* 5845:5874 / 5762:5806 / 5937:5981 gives 1.8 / 11.4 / 11.7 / 11.5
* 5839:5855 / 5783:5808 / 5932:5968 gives -0.8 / 11.4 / 11.7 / 11.5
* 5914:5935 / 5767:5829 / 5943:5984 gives 0.5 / 11.6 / 12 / 11.9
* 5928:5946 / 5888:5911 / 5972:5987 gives -0.9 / 8.46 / 12.4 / 10.3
